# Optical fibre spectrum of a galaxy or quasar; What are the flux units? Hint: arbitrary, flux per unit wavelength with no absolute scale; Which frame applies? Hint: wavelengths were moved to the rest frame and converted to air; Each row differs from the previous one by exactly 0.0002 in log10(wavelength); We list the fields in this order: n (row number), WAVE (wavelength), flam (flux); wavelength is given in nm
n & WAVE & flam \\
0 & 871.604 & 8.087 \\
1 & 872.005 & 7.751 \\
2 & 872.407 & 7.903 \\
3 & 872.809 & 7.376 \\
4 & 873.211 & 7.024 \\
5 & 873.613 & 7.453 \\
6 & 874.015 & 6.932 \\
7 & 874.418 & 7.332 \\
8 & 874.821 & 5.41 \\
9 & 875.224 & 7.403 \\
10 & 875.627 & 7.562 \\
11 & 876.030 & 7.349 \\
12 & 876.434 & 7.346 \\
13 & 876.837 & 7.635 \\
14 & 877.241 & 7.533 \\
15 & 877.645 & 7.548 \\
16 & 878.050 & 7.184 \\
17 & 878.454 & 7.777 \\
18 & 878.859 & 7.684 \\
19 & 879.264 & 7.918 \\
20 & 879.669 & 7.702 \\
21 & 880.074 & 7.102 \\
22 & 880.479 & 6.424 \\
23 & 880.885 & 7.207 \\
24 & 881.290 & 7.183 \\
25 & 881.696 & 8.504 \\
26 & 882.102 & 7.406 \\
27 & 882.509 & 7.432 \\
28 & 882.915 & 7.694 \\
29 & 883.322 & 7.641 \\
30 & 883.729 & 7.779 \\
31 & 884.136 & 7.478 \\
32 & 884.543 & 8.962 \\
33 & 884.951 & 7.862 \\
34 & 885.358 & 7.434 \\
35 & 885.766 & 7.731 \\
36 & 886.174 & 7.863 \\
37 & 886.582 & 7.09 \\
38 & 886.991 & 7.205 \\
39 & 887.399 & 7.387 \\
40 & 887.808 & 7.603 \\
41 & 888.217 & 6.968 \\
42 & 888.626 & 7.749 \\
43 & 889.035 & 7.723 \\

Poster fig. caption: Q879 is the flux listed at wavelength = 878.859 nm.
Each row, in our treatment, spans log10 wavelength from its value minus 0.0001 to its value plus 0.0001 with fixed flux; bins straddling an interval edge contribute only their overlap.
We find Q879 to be 7.684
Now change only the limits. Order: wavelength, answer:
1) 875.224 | 7.403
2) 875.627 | 7.562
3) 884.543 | 8.962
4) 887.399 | 7.387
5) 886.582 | 7.09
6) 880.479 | 6.424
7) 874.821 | 5.41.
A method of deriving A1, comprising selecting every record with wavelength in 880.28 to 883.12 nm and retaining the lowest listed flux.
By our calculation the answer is 6.424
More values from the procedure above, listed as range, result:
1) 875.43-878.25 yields 7.184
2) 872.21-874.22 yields 6.932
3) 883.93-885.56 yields 7.434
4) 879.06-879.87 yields 7.702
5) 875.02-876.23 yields 7.349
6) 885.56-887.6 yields 7.09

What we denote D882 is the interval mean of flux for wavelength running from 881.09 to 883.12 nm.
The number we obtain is 7.64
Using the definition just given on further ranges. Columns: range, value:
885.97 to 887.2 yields 7.39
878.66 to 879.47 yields 7.8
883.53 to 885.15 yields 8.02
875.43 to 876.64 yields 7.42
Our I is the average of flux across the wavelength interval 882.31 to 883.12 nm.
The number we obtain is 7.57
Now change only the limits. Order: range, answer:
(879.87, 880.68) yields 6.77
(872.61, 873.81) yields 7.29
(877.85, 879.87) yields 7.65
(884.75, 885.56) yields 7.65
